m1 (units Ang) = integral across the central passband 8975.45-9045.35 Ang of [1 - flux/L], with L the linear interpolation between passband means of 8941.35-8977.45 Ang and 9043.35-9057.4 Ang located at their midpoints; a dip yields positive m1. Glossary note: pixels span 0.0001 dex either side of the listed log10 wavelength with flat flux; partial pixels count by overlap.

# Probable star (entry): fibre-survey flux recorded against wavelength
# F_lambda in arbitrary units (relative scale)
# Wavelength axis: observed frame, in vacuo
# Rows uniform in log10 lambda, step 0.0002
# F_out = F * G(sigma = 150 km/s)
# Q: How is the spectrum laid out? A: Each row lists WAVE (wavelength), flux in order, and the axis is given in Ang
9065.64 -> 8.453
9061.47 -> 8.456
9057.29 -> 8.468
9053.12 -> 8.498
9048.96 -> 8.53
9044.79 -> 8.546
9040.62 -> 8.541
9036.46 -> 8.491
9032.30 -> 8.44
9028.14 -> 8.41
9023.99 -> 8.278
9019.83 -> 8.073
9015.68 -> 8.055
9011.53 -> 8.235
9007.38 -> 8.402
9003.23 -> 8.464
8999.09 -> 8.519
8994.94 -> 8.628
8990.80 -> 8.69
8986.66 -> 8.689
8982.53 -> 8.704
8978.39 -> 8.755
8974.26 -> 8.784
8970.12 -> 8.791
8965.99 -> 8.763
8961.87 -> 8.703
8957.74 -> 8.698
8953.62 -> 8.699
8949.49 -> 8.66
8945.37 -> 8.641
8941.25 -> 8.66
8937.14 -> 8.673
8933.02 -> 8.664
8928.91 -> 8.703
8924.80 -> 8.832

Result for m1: 1.1 Ang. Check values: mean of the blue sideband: 8.71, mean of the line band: 8.47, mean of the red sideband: 8.52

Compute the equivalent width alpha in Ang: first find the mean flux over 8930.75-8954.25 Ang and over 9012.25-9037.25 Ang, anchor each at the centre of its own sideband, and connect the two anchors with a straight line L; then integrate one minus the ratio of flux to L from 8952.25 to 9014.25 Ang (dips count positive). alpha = -1.1 Ang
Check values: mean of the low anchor 8.66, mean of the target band 8.63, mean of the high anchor 8.28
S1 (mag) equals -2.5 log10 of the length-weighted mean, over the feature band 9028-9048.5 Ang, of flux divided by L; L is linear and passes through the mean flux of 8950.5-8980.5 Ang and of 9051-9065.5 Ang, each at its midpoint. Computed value 0.00 mag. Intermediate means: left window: 8.74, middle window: 8.49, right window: 8.47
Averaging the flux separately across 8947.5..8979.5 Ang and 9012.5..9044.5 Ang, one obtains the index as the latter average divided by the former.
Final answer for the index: 0.95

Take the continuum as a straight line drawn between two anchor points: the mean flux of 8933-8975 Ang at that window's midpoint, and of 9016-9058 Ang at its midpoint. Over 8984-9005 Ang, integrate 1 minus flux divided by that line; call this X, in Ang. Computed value -0.1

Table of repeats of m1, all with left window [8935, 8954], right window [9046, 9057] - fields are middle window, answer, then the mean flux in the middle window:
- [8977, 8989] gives -0.1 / 8.72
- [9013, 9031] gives 0.7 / 8.22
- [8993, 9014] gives 0.3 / 8.44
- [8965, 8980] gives -0.3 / 8.77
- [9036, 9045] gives 0.0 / 8.53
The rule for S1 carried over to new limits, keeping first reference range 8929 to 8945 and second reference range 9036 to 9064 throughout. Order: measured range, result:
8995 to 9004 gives 0.01 mag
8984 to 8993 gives -0.01 mag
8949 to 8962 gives -0.01 mag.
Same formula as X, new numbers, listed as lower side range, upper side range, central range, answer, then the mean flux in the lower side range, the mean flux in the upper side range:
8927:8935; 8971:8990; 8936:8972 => 0.0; 8.69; 8.73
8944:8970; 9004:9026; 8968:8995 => -0.7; 8.7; 8.22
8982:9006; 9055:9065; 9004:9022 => 0.7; 8.61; 8.46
